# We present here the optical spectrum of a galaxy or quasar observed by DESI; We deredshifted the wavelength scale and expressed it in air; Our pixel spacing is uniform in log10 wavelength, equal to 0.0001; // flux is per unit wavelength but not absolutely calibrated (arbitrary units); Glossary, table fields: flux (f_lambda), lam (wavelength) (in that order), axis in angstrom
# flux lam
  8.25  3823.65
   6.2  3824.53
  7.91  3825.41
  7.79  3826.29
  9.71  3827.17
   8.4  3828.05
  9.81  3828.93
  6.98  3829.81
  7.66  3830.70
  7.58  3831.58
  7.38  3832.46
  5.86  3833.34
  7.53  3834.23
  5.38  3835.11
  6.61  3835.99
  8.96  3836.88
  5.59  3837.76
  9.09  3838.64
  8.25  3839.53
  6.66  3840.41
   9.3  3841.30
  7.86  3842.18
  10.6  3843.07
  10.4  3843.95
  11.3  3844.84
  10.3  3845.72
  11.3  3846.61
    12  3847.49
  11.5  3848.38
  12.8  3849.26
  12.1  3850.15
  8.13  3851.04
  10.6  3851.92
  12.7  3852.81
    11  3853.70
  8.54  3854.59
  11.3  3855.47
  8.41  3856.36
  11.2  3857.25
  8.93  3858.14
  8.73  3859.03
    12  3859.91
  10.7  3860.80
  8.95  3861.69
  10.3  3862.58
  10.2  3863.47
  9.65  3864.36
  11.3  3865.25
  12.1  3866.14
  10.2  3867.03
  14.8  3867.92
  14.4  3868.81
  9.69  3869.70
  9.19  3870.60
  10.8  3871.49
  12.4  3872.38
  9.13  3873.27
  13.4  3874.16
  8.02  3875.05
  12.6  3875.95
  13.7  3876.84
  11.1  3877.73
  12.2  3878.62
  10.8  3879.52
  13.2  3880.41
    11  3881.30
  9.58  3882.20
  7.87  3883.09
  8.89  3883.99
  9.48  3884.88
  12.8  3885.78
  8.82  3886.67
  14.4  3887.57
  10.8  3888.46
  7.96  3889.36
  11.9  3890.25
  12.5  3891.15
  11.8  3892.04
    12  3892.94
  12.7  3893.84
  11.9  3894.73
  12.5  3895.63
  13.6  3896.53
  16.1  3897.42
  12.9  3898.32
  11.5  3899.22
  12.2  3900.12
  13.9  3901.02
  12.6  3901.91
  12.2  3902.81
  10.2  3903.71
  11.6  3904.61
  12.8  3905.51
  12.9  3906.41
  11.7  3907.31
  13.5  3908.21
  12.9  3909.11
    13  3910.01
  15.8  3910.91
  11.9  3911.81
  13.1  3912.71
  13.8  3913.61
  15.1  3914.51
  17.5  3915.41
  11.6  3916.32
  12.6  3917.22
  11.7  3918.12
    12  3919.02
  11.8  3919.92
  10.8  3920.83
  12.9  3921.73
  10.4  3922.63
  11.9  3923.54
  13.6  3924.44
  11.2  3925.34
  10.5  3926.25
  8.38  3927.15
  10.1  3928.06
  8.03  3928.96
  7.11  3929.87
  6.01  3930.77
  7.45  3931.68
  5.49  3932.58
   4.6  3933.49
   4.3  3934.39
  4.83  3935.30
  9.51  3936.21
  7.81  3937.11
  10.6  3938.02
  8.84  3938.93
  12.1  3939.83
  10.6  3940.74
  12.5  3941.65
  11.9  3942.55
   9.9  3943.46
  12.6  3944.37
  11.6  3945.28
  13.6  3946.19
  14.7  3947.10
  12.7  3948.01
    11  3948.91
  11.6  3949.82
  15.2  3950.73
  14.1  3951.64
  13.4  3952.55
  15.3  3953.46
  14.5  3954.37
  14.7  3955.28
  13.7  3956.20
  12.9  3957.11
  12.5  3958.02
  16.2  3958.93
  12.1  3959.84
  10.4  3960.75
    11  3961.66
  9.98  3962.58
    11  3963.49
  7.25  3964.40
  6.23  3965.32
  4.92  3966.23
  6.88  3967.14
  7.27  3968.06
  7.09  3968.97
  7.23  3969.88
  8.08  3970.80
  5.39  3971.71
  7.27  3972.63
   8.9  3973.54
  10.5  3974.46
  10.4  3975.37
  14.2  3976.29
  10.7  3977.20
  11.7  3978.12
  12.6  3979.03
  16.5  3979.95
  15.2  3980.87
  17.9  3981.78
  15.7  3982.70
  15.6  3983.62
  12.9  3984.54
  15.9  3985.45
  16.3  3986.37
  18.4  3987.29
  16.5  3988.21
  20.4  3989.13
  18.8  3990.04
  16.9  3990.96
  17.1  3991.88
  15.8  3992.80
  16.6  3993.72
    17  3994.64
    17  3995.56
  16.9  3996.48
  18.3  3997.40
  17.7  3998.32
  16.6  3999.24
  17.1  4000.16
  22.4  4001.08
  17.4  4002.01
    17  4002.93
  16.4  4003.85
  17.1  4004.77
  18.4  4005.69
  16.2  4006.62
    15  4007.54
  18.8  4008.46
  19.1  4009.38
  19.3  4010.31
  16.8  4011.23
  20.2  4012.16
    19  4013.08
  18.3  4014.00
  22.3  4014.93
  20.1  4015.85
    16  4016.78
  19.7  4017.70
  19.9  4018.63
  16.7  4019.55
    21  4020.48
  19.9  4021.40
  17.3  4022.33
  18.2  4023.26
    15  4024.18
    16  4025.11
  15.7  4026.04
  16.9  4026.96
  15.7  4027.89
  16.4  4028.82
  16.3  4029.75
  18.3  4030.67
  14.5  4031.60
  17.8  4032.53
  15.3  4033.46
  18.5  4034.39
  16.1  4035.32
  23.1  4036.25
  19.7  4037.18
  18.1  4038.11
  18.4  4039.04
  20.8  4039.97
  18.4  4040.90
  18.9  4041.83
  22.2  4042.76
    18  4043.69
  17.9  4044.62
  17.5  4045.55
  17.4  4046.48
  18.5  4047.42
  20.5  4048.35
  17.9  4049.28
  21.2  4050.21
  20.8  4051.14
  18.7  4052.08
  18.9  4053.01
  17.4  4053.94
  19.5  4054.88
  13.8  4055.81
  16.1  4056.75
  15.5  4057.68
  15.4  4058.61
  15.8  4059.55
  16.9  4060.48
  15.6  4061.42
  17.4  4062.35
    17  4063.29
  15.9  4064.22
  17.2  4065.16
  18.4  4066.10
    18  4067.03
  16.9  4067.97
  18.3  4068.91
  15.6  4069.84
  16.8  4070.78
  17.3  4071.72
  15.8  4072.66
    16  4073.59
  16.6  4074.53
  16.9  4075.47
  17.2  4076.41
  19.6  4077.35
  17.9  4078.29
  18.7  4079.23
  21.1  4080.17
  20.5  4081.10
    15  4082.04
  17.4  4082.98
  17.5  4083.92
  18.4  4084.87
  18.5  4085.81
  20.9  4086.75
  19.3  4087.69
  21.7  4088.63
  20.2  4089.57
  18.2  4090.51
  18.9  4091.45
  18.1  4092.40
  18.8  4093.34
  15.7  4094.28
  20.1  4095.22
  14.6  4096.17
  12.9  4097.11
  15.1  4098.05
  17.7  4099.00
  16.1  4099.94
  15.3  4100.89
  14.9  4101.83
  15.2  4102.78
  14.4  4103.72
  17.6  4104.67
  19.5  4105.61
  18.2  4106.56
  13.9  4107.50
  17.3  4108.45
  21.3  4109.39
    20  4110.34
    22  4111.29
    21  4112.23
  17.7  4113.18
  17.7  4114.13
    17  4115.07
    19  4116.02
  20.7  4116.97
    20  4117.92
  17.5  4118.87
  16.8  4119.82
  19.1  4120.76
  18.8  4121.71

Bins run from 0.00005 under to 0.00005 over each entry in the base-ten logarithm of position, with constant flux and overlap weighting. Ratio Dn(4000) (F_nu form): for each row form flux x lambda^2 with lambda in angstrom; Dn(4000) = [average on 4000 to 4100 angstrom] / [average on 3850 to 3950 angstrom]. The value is 1.7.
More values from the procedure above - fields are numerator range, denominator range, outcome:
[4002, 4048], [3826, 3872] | 2.04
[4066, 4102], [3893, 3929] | 1.55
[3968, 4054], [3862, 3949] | 1.57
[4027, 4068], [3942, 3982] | 1.63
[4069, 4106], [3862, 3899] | 1.70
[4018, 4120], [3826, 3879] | 2.00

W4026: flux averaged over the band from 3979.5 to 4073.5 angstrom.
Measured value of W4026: 17.6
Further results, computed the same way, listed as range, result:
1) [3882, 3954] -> 11.4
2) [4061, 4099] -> 17.7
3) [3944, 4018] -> 14.4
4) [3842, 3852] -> 10.8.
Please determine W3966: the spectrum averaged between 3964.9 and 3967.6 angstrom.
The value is 6.01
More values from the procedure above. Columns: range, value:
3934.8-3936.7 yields 7.12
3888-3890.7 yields 10.3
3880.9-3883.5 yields 9.47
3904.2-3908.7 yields 12.5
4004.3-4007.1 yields 17.2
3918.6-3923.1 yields 11.6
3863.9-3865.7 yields 10.5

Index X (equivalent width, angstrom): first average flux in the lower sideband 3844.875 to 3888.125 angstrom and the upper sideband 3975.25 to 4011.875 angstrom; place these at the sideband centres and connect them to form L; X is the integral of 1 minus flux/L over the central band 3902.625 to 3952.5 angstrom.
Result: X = 8.7 angstrom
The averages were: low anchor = 10.9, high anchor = 16.6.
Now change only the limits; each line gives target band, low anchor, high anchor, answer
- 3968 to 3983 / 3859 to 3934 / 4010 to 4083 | 3.86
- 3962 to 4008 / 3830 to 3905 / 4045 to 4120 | 2.22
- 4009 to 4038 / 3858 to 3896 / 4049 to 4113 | -4.17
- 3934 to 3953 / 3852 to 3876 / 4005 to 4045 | 4.34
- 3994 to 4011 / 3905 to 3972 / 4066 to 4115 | -4.70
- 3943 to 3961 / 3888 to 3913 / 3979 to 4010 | 2.17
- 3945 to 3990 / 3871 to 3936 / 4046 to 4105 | 4.24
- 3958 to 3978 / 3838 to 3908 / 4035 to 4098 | 7.11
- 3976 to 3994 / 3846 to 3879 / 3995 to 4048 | 0.70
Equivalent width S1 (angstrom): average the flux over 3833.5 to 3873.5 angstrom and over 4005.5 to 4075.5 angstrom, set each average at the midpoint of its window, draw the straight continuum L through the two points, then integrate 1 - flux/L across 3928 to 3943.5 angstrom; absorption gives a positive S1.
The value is 5.9 angstrom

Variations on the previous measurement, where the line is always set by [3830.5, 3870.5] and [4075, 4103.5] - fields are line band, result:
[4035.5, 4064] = -3.2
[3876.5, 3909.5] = -1.9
